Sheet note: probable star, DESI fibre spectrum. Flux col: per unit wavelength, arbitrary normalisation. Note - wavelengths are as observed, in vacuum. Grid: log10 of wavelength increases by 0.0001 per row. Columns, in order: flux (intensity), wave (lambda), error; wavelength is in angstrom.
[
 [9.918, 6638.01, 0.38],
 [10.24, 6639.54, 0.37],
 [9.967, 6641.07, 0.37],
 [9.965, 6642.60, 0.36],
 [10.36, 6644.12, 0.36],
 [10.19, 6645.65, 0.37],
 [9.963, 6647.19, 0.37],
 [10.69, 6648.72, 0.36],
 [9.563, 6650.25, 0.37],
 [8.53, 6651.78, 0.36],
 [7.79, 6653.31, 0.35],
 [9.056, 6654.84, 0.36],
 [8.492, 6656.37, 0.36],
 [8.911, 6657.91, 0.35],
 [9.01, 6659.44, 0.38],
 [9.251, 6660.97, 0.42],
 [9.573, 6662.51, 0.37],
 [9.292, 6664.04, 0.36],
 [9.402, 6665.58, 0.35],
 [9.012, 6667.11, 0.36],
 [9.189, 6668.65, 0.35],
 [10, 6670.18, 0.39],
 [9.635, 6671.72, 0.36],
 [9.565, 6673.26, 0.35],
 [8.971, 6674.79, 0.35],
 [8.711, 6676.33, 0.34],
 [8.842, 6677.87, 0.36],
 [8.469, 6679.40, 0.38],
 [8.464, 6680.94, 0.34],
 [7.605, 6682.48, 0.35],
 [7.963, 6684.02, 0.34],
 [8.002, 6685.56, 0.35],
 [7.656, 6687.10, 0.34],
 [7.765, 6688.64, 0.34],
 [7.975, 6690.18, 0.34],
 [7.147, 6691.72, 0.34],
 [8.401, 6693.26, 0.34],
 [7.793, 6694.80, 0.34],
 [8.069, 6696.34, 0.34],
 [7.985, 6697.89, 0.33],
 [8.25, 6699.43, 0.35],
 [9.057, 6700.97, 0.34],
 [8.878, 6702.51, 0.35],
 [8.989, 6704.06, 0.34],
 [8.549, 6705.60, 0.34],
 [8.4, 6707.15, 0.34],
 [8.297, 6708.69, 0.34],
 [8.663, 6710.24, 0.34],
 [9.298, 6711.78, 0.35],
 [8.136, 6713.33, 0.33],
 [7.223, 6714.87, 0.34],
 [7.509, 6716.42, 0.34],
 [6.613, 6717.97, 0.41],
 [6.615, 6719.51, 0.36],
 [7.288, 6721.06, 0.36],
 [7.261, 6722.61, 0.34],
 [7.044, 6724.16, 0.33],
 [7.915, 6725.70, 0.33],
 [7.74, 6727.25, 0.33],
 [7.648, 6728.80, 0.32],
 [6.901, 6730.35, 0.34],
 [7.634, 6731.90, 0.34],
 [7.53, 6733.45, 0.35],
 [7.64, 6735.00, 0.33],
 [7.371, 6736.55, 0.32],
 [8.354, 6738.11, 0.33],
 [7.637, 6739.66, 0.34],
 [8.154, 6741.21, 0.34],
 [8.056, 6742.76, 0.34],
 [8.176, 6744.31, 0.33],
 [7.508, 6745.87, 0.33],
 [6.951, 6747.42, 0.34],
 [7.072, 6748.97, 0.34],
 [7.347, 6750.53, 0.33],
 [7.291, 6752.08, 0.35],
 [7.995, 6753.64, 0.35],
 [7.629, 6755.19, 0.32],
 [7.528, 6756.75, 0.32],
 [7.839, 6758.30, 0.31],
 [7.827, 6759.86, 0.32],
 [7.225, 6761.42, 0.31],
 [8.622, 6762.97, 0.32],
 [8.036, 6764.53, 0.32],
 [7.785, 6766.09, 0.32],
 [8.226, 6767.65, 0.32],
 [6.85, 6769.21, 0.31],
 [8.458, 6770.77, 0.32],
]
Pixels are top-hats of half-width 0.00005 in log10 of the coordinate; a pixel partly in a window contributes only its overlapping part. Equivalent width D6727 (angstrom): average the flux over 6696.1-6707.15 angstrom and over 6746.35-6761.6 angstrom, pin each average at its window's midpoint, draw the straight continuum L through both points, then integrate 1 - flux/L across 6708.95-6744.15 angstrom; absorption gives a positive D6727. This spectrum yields 1.6 angstrom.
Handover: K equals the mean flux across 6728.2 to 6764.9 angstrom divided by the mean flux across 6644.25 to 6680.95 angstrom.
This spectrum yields 0.83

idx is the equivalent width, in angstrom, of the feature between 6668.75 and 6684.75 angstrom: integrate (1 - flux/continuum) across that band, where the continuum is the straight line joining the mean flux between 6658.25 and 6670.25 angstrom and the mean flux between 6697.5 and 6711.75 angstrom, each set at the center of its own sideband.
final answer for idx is 0.4 angstrom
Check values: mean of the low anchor 9.29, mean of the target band 8.84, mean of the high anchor 8.62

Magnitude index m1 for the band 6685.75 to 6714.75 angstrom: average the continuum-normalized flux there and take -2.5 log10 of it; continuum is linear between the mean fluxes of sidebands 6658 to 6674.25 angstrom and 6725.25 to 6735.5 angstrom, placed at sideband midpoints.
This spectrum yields 0.02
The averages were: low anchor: 9.37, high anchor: 7.56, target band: 8.27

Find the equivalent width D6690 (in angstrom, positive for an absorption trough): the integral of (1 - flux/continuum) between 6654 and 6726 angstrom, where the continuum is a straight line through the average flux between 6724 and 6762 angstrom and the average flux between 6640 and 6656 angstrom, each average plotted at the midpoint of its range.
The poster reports 2.8 angstrom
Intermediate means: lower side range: 9.6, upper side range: 7.61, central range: 8.39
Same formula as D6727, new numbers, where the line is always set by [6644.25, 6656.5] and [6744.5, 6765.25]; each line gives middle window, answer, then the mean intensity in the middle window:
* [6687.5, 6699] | 1.03 angstrom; 7.88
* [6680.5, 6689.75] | 0.95 angstrom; 7.89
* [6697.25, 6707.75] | -0.12 angstrom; 8.6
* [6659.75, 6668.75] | -0.13 angstrom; 9.28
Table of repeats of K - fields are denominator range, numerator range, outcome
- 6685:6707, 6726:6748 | 0.94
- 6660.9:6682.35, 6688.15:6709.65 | 0.91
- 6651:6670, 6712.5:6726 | 0.81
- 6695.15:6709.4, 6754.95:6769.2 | 0.92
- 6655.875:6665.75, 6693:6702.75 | 0.91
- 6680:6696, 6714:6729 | 0.92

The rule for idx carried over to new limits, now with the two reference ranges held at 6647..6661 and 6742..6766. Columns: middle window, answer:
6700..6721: 0.40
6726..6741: 0.62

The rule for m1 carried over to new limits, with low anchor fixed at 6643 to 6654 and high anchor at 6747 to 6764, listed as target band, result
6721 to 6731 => 0.103 mag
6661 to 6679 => -0.007 mag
